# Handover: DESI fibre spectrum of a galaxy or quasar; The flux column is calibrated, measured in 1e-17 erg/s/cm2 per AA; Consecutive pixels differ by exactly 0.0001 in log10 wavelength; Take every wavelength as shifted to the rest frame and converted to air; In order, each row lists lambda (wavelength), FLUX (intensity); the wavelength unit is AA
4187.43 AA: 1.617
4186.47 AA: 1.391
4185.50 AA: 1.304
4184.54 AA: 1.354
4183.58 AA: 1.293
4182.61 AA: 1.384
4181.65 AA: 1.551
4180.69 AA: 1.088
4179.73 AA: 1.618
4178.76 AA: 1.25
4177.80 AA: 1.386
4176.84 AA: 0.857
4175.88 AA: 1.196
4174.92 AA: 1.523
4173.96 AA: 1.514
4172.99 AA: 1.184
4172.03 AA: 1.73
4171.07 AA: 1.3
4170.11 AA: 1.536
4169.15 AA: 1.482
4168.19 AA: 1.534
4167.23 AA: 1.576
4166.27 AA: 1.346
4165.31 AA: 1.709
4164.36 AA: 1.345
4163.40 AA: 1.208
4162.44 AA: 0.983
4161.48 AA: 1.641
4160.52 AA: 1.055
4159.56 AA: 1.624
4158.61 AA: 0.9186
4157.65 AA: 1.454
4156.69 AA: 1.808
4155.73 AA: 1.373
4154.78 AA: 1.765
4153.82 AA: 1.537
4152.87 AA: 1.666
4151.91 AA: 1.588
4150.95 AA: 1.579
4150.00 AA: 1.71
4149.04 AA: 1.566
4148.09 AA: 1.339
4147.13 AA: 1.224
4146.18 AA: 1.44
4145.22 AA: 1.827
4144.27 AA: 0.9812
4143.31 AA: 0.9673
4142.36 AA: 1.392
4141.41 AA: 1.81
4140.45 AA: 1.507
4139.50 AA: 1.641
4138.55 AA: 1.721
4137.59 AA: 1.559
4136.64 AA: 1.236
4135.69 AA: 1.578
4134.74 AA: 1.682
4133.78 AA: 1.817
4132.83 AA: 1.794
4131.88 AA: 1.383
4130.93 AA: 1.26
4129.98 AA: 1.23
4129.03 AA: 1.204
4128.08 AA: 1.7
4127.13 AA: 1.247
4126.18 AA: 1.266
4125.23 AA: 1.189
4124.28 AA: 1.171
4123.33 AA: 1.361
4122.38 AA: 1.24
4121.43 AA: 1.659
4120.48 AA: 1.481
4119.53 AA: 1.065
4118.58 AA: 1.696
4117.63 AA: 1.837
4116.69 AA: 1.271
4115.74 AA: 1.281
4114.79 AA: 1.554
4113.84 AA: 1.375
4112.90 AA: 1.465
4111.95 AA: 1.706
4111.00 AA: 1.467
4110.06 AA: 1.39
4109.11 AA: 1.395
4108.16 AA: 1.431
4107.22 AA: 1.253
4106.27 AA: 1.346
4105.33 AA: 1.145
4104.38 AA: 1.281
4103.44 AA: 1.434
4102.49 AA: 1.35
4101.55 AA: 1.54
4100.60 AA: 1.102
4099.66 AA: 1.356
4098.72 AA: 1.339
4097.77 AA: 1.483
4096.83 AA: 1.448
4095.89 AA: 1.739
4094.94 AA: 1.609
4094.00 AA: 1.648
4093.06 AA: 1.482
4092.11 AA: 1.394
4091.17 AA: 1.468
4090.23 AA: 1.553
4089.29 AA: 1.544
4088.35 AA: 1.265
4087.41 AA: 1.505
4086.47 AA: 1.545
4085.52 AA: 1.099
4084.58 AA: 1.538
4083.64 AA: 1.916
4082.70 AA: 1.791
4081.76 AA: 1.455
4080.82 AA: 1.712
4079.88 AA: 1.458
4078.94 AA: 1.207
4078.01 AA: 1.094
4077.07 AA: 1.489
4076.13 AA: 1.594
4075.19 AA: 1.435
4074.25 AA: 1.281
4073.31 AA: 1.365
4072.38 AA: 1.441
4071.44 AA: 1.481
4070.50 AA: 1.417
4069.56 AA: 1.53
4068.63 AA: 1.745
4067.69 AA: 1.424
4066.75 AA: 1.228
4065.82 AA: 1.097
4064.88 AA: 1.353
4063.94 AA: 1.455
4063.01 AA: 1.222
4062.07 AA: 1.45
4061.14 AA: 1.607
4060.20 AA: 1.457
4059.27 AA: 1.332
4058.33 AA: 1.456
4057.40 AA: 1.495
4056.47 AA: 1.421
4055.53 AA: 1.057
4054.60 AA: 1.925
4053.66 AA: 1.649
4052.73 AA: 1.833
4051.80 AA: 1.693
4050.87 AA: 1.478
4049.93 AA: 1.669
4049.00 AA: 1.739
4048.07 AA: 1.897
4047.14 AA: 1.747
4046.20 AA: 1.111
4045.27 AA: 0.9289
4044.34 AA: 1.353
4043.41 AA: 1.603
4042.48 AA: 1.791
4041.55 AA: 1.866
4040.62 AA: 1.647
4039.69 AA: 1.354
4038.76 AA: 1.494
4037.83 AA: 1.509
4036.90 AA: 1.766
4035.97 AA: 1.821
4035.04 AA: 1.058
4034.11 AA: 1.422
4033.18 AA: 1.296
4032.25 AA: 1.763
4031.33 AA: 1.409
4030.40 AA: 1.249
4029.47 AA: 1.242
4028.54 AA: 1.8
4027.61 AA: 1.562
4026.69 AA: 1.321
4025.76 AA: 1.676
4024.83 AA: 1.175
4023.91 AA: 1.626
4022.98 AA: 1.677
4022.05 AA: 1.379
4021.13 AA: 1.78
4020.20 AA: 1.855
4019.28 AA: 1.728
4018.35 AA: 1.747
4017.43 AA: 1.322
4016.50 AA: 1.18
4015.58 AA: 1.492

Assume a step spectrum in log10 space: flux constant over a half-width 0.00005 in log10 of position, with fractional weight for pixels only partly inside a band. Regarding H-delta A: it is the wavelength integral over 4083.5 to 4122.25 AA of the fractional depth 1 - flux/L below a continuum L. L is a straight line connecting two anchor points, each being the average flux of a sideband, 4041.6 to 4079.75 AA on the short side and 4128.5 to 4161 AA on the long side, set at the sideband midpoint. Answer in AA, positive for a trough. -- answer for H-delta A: 0.76 AA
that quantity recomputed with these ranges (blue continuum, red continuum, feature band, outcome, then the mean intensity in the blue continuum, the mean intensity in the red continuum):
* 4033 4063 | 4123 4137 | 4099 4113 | 0.7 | 1.53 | 1.41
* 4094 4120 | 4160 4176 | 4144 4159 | -0.9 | 1.42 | 1.41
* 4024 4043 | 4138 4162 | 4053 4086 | 1.2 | 1.51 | 1.48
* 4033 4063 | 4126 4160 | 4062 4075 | 1.1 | 1.53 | 1.49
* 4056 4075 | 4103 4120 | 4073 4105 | -1.0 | 1.41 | 1.41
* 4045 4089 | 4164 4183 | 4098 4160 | -0.3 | 1.47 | 1.41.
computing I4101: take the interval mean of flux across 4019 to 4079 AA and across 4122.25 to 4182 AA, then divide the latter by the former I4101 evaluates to 1.0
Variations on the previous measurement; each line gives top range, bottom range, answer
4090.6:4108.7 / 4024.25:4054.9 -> 0.92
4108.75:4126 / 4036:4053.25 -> 0.89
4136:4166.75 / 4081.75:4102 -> 0.97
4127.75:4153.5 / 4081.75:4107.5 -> 1.03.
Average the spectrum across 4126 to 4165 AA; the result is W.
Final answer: 1.46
